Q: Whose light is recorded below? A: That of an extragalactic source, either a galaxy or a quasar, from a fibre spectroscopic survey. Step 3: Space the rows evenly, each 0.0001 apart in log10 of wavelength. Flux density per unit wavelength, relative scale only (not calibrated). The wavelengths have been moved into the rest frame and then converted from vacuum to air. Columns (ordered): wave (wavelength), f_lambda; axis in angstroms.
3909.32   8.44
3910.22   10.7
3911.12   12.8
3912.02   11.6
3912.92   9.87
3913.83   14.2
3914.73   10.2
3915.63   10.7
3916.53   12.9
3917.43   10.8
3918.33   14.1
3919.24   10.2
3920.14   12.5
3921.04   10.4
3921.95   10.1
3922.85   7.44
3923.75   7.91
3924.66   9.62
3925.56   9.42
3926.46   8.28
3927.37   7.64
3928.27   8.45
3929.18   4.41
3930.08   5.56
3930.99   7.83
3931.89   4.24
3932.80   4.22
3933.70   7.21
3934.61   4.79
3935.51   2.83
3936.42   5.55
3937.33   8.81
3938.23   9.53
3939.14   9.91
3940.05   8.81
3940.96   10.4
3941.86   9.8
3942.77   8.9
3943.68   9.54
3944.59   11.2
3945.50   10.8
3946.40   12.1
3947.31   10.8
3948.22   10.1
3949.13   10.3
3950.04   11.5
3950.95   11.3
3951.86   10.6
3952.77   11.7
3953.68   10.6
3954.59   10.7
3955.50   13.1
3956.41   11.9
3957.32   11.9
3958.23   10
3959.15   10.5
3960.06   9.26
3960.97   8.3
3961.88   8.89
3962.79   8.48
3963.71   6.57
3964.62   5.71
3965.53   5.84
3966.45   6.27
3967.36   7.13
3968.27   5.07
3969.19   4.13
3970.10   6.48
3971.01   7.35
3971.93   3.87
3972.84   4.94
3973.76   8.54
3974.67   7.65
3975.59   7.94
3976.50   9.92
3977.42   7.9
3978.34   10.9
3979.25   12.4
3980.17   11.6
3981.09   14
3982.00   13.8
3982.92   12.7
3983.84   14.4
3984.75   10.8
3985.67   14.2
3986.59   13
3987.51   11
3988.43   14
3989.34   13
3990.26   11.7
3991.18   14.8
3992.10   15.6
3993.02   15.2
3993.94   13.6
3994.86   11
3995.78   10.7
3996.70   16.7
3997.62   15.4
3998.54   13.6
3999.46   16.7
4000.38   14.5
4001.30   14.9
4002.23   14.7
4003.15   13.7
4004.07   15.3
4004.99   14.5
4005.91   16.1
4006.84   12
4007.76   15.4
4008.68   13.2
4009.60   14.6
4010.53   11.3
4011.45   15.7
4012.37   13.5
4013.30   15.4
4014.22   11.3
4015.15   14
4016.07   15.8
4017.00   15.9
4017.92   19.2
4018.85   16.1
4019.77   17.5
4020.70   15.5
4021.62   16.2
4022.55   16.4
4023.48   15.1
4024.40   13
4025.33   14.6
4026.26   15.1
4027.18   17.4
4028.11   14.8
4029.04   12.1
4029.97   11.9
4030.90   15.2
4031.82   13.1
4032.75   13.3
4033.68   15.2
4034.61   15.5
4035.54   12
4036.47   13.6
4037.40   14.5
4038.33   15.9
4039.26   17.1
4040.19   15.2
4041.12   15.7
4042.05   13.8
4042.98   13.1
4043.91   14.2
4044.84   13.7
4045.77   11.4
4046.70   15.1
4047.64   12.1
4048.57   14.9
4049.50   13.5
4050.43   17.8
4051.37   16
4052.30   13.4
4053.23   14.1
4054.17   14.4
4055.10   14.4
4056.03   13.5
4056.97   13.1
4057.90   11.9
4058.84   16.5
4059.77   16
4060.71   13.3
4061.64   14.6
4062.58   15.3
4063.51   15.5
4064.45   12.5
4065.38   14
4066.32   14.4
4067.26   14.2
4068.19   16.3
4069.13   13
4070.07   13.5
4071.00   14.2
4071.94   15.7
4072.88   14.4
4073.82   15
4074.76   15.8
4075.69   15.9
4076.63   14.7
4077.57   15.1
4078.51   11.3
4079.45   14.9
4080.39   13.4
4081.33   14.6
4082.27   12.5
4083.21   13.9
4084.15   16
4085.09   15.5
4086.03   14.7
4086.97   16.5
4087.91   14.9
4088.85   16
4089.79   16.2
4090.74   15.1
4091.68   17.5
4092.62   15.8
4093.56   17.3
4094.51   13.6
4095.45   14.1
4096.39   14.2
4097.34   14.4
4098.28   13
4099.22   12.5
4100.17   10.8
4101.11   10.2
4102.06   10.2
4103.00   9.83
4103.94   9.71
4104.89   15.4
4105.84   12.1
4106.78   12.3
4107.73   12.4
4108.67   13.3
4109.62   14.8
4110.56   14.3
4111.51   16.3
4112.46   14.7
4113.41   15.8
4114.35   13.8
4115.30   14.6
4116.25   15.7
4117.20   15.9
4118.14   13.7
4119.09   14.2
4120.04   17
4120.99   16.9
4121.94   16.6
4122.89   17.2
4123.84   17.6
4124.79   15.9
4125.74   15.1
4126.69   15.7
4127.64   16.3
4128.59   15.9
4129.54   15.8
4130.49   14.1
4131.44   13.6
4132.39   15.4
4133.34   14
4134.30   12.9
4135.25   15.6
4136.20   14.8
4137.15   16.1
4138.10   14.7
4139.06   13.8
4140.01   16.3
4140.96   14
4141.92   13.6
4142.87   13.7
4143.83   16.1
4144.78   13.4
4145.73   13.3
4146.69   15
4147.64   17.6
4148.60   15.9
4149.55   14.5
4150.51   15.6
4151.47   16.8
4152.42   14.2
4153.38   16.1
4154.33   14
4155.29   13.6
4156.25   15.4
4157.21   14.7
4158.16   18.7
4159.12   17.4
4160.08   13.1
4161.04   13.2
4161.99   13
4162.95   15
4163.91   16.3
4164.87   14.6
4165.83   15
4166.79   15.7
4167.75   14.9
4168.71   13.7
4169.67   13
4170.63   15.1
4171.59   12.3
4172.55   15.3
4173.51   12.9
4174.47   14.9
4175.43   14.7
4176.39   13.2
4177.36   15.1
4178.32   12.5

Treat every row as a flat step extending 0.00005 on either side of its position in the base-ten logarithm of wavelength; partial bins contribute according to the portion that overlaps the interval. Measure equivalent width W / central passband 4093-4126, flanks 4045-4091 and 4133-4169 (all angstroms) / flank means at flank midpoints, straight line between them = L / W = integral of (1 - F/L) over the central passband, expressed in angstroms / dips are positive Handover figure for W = 1.24 angstroms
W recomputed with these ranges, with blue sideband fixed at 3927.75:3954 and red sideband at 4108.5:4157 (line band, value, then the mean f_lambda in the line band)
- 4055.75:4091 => -3.9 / 14.6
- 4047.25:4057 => -1.5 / 14.4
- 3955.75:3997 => -1.2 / 10.2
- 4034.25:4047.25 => -2.5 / 14.3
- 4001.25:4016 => -4.3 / 14.1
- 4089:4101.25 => -0.5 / 14.4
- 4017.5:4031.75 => -4.7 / 15.3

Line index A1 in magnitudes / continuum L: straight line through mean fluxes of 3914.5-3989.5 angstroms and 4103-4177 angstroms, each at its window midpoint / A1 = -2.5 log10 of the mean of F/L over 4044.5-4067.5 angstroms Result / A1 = -0.15 mag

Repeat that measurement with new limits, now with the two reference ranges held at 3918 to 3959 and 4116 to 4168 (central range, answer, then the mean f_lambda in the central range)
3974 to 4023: -0.23 mag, 13.7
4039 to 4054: -0.16 mag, 14.4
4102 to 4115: 0.07 mag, 13.3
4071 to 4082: -0.10 mag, 14.6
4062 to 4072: -0.11 mag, 14.4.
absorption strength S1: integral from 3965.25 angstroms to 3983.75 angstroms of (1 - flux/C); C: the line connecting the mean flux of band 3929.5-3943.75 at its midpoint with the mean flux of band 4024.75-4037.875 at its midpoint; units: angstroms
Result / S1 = 2.9 angstroms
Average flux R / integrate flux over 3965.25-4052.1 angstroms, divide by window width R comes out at 13.1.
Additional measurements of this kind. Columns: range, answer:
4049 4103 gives 14.4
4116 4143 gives 15.3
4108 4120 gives 14.8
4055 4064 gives 14.4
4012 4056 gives 14.6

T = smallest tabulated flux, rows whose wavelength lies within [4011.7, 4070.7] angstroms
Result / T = 11.3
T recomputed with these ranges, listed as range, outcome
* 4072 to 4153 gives 9.71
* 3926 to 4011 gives 2.83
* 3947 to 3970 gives 4.13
